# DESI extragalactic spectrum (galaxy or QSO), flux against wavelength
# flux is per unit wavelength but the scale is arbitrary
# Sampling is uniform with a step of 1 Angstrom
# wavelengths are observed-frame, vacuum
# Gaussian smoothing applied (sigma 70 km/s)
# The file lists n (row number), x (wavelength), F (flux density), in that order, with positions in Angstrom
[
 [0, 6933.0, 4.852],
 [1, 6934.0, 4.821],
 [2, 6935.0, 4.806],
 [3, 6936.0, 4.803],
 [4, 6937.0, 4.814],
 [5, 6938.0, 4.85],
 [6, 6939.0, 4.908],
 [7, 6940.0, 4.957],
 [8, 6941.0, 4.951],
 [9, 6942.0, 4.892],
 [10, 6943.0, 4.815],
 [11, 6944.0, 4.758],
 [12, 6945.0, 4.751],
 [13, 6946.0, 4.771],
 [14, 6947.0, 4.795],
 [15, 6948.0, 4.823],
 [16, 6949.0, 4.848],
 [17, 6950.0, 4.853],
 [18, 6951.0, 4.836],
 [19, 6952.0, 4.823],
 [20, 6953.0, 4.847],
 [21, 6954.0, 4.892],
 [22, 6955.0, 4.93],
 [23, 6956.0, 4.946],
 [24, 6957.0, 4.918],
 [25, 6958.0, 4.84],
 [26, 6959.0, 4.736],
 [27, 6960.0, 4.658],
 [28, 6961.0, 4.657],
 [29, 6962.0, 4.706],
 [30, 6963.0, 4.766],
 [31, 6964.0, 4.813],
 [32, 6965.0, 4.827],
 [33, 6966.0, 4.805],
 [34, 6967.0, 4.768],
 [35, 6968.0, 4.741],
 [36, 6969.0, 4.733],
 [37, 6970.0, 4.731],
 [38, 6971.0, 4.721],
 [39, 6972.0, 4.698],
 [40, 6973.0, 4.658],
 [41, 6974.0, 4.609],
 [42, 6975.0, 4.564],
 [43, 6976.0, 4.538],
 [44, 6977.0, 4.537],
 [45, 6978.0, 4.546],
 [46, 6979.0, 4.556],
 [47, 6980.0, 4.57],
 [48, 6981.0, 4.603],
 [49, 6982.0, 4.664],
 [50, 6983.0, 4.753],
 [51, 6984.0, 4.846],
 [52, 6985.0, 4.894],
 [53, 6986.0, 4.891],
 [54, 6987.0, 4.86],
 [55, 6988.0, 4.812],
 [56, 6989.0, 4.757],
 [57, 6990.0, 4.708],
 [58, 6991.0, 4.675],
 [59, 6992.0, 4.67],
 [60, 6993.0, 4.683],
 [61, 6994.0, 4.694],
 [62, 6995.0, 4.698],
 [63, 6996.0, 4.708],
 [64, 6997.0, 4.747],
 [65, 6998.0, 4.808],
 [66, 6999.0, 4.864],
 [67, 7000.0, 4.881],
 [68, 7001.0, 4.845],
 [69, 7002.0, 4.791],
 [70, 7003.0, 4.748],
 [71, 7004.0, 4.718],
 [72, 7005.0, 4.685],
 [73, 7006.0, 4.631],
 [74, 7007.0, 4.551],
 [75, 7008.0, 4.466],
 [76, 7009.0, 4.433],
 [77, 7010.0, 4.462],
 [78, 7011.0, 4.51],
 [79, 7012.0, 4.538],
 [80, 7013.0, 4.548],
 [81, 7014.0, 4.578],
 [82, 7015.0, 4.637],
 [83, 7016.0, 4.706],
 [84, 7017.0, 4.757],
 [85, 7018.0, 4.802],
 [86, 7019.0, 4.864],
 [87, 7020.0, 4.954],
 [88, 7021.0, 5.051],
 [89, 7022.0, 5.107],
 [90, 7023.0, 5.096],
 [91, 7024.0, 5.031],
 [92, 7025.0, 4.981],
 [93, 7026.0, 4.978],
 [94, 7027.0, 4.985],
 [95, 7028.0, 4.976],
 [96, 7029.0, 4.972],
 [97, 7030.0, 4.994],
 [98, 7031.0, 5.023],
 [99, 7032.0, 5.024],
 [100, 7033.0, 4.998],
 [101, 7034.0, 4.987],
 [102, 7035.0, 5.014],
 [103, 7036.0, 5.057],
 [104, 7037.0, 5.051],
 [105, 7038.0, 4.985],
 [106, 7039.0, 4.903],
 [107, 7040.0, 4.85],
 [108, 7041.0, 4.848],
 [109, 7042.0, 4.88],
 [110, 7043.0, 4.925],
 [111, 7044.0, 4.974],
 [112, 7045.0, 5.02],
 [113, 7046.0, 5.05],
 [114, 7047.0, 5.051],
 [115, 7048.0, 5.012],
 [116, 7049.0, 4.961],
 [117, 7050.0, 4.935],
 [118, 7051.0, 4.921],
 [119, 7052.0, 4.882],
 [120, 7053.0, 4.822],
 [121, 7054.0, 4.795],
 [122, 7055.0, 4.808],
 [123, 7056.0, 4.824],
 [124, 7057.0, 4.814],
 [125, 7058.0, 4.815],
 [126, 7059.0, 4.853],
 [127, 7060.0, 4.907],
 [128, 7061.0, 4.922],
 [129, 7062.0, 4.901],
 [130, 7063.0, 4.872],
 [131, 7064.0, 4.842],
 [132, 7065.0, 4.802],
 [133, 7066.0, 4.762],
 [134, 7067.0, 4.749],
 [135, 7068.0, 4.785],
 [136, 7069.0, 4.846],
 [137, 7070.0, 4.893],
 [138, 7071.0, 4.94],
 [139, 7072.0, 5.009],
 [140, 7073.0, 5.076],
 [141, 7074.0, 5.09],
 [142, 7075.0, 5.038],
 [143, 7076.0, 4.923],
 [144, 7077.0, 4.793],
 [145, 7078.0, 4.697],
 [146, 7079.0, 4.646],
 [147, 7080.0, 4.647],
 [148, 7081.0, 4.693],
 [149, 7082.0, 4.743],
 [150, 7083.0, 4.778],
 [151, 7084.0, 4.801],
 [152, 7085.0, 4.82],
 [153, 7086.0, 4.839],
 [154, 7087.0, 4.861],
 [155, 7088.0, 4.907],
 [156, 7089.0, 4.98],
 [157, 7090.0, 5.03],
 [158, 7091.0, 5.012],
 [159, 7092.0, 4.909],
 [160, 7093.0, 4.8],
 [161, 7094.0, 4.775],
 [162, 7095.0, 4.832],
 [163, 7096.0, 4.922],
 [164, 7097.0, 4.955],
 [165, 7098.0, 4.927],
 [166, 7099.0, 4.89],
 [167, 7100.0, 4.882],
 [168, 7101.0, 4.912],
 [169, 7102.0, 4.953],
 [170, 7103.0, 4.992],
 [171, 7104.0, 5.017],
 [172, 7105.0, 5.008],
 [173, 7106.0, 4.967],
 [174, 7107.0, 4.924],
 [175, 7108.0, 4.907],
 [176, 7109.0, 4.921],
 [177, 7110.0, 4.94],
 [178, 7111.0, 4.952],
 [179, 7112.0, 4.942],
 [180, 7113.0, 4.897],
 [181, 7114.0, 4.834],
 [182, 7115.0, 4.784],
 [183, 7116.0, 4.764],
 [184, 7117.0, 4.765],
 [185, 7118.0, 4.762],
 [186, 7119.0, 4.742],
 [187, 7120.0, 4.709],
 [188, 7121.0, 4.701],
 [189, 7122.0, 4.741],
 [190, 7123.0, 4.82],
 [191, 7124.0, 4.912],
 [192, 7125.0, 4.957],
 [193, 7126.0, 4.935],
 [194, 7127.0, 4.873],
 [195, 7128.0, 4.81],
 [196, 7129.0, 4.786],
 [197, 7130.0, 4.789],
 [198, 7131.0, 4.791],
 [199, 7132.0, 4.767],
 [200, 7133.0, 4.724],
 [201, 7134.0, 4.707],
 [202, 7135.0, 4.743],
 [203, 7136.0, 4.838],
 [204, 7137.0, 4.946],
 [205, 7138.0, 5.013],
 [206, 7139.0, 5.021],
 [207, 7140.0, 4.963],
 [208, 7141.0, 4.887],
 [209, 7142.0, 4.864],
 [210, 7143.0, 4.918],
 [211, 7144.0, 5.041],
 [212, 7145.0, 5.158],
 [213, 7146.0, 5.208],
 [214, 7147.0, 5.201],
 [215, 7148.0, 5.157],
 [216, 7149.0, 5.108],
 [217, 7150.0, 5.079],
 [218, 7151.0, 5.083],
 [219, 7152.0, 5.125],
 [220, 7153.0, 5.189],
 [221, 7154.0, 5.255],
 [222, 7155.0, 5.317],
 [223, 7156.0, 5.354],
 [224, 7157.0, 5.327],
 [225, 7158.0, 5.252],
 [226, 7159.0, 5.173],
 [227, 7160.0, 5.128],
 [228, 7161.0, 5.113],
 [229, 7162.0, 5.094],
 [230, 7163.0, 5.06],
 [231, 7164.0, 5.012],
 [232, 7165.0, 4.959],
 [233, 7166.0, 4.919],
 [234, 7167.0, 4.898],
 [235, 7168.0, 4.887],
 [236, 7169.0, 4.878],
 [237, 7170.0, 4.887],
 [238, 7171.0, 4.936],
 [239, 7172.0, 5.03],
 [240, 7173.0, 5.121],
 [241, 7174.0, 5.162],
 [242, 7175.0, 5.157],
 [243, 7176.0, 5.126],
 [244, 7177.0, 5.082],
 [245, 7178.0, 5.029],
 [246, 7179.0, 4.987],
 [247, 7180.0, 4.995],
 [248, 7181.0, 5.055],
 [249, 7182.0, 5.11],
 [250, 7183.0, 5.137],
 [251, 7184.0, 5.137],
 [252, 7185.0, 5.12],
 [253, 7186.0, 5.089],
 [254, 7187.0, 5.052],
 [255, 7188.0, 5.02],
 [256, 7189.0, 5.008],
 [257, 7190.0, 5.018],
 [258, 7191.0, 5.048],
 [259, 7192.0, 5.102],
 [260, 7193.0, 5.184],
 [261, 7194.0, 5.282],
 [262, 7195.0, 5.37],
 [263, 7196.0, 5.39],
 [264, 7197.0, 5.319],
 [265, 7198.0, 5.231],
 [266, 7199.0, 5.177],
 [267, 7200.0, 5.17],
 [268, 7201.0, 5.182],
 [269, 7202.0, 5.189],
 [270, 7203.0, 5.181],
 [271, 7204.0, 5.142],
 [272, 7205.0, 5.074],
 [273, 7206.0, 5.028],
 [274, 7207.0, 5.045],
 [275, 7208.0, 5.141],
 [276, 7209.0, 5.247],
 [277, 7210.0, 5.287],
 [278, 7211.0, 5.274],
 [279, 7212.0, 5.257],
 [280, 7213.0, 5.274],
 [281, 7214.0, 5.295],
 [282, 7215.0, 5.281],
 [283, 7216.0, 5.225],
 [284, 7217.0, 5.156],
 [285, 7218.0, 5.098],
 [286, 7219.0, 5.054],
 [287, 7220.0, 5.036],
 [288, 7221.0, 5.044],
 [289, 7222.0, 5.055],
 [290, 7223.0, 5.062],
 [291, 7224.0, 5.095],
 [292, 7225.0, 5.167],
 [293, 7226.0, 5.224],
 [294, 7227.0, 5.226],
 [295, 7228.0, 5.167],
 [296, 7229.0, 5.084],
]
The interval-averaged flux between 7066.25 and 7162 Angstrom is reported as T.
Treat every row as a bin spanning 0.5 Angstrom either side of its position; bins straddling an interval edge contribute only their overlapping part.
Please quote 4.93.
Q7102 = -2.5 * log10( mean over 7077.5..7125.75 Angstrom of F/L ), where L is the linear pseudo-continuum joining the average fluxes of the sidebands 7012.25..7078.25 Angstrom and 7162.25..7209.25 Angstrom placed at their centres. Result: 0.03 mag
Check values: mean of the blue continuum 4.91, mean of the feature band 4.86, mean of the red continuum 5.09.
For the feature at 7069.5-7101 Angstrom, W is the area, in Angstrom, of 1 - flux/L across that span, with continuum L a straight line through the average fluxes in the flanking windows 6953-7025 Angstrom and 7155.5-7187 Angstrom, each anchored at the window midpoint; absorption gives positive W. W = 0.2 Angstrom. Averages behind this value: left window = 4.74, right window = 5.07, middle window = 4.88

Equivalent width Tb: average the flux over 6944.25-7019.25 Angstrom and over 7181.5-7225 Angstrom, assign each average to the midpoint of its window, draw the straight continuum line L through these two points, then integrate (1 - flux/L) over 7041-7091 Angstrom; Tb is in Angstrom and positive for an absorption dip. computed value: 0.1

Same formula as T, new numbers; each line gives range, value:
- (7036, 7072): 4.9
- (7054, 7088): 4.84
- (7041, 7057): 4.92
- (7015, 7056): 4.95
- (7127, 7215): 5.08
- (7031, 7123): 4.89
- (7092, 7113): 4.92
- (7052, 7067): 4.84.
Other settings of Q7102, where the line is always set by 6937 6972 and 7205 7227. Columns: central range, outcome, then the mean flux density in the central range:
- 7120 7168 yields 0.016 mag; 4.99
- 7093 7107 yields 0.018 mag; 4.92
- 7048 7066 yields 0.018 mag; 4.86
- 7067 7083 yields 0.027 mag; 4.85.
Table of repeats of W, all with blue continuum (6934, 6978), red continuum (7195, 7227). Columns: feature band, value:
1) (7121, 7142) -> 0.9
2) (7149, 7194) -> 0.3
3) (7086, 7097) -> 0.2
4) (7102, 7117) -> 0.3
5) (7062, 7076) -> 0.2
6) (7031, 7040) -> -0.2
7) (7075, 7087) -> 0.5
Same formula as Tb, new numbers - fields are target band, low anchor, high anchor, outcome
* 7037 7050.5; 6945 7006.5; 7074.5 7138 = -0.43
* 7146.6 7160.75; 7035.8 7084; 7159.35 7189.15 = -0.52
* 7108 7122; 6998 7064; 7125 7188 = 0.41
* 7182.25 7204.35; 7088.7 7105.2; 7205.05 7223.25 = -0.19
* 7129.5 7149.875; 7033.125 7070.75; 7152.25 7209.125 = 0.41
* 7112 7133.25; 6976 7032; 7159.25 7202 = 0.74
